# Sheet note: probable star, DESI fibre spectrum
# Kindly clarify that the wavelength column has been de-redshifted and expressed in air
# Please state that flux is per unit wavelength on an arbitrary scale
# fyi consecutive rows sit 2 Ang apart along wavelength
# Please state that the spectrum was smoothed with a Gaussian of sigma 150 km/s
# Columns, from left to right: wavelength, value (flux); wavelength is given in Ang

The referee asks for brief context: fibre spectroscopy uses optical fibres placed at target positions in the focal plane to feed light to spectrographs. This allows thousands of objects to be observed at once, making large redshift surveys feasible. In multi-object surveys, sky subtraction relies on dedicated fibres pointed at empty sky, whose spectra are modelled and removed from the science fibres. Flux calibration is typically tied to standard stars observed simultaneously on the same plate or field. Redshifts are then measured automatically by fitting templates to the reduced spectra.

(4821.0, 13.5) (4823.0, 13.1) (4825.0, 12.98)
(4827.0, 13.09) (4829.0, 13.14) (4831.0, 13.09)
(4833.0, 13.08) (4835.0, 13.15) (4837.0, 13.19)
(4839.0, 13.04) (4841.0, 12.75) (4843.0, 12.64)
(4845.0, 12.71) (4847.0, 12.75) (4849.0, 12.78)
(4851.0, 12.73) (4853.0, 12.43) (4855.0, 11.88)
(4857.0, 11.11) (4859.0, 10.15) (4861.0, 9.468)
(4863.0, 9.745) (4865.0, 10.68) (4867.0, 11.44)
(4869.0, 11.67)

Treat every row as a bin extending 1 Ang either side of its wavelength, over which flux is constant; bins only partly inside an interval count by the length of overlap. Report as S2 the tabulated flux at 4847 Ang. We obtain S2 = 12.75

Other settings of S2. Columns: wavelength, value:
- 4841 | 12.75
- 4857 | 11.11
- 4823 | 13.1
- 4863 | 9.745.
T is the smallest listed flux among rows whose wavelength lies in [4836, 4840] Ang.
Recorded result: 13.04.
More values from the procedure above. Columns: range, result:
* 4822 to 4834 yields 12.98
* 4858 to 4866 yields 9.468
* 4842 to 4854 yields 12.43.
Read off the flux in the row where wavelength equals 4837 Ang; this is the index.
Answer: 13.19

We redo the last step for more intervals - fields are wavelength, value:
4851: 12.73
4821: 13.5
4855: 11.88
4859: 10.15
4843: 12.64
